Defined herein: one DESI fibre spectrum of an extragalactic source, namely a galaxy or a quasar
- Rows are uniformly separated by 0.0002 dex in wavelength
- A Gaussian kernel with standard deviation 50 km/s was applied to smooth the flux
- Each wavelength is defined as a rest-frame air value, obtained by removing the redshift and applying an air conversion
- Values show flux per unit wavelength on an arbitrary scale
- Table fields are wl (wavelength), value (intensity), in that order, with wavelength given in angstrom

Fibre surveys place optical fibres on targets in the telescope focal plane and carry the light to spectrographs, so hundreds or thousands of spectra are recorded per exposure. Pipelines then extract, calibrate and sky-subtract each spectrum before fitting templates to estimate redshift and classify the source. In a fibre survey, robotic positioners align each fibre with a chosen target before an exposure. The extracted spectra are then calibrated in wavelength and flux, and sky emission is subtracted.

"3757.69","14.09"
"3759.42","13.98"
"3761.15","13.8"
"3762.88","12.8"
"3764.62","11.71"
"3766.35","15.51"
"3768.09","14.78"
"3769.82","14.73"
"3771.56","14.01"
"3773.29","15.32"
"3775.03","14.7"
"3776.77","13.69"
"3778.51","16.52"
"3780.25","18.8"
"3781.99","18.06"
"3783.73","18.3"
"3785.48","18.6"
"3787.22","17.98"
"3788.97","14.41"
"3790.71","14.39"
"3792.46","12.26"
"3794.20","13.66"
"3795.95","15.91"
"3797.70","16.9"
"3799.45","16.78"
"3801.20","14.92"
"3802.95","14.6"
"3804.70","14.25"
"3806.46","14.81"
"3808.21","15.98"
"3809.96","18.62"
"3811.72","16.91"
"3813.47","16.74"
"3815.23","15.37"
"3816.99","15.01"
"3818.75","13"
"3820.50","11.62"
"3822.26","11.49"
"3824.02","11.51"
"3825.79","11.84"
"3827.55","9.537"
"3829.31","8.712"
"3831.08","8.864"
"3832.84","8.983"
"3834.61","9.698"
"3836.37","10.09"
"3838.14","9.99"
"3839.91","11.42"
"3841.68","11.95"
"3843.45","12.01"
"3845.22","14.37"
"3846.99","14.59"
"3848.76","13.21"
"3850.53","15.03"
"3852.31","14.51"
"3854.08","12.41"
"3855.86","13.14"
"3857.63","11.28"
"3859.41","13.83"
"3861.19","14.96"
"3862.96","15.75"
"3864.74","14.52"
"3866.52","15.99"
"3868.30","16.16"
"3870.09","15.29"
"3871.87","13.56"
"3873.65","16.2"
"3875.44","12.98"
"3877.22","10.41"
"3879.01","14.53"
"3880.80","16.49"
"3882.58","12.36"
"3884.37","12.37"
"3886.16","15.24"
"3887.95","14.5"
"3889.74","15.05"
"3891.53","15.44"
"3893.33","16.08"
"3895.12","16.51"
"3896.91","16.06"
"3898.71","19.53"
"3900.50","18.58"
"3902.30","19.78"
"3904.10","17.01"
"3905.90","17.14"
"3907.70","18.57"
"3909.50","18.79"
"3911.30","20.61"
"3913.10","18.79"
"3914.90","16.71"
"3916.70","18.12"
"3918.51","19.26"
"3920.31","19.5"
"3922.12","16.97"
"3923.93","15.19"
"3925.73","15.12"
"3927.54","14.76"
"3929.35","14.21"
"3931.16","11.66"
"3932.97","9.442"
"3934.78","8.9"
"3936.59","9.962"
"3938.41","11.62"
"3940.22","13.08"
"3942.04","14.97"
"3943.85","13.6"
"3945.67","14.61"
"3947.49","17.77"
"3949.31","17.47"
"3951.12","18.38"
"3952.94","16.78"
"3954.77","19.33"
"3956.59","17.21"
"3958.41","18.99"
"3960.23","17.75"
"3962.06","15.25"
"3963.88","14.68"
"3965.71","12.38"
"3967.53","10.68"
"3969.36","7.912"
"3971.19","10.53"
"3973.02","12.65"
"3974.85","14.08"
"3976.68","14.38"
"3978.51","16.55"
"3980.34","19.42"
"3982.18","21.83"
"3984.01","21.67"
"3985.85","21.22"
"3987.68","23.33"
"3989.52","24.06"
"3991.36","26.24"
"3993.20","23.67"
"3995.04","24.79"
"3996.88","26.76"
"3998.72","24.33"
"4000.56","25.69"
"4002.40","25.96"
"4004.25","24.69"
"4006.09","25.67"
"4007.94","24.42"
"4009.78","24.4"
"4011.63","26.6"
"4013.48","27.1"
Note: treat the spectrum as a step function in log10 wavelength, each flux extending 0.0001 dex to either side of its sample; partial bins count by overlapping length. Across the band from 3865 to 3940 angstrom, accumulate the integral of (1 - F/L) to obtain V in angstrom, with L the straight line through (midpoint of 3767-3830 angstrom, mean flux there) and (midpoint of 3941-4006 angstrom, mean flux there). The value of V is 7.2 angstrom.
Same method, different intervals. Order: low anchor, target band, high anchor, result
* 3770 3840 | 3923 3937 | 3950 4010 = 4.3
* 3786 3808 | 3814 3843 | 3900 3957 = 7.7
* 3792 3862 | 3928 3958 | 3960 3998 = 4.6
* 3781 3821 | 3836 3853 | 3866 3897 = 2.6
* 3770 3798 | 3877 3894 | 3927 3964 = 0.9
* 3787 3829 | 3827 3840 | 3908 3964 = 4.5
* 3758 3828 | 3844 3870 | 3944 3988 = 1.9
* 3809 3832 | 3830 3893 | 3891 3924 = 8.2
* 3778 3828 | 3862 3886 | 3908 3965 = 1.7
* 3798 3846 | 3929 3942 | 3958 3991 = 3.6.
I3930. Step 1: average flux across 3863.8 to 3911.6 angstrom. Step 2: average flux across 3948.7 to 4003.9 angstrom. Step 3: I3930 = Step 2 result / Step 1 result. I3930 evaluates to 1.19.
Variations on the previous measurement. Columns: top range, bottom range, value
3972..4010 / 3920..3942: 1.67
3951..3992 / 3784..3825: 1.14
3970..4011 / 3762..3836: 1.51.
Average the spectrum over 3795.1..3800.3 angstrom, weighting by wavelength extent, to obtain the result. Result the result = 16.5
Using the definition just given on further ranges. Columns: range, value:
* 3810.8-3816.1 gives 16.3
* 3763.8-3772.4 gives 14.2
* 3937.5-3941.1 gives 12.3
